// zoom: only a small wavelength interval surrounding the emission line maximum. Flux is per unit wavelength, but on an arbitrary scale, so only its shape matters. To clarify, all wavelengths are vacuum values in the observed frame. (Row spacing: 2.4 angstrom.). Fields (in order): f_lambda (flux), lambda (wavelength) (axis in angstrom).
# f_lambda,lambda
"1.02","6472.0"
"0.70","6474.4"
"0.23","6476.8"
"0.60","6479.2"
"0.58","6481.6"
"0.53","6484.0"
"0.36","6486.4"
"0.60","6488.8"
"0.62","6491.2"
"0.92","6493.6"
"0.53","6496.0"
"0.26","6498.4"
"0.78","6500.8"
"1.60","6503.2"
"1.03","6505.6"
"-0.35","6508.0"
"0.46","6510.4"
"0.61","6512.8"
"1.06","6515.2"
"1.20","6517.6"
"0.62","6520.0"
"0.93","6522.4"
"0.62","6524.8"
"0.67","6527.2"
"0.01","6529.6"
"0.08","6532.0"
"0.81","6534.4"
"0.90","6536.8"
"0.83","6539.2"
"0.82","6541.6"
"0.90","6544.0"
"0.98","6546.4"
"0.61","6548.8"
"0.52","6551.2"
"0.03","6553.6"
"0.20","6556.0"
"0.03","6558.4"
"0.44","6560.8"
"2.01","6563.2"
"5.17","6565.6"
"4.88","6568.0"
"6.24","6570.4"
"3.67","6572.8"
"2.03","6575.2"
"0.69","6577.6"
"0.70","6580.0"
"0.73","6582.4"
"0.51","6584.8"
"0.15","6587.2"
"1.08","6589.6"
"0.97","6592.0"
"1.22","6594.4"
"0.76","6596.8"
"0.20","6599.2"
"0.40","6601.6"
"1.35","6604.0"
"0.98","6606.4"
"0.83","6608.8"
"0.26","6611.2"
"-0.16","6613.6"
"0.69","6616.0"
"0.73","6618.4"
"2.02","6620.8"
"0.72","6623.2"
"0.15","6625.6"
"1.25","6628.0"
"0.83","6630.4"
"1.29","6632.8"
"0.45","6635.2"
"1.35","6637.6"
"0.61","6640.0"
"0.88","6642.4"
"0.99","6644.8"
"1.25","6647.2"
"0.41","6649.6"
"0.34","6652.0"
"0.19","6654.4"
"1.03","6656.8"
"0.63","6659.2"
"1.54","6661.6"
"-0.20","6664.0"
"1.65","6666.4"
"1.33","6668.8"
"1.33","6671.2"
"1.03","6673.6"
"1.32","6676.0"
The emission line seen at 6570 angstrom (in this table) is [O II]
